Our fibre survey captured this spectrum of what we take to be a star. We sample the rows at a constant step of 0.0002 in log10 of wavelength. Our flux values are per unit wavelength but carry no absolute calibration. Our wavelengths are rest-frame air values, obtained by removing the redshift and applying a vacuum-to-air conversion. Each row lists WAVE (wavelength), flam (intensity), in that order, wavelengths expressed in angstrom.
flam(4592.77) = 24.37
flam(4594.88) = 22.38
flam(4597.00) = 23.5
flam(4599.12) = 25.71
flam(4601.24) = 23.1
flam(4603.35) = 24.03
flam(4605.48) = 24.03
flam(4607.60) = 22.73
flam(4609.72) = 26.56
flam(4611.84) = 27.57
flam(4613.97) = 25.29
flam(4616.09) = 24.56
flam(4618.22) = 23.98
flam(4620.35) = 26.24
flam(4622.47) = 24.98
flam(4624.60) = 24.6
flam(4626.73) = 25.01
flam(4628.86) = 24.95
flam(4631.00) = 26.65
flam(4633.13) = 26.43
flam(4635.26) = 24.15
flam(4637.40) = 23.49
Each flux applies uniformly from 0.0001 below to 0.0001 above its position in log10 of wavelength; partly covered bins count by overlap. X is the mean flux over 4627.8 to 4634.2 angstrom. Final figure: 26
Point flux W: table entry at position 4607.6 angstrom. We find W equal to 22.73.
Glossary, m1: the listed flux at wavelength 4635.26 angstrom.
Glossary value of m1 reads 24.15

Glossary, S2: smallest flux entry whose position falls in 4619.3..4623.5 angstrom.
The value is 24.98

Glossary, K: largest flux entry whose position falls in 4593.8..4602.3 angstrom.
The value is 25.71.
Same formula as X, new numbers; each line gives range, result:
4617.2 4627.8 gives 25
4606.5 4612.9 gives 25.6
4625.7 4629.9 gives 25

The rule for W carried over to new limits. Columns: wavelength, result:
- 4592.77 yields 24.37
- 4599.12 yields 25.71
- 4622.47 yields 24.98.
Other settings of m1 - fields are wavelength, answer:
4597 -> 23.5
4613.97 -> 25.29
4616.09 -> 24.56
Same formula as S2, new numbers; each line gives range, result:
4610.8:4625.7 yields 23.98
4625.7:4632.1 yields 24.95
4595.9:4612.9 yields 22.73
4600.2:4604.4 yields 23.1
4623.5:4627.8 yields 24.6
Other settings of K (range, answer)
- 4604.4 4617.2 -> 27.57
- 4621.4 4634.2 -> 26.65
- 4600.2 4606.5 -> 24.03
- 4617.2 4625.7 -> 26.24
